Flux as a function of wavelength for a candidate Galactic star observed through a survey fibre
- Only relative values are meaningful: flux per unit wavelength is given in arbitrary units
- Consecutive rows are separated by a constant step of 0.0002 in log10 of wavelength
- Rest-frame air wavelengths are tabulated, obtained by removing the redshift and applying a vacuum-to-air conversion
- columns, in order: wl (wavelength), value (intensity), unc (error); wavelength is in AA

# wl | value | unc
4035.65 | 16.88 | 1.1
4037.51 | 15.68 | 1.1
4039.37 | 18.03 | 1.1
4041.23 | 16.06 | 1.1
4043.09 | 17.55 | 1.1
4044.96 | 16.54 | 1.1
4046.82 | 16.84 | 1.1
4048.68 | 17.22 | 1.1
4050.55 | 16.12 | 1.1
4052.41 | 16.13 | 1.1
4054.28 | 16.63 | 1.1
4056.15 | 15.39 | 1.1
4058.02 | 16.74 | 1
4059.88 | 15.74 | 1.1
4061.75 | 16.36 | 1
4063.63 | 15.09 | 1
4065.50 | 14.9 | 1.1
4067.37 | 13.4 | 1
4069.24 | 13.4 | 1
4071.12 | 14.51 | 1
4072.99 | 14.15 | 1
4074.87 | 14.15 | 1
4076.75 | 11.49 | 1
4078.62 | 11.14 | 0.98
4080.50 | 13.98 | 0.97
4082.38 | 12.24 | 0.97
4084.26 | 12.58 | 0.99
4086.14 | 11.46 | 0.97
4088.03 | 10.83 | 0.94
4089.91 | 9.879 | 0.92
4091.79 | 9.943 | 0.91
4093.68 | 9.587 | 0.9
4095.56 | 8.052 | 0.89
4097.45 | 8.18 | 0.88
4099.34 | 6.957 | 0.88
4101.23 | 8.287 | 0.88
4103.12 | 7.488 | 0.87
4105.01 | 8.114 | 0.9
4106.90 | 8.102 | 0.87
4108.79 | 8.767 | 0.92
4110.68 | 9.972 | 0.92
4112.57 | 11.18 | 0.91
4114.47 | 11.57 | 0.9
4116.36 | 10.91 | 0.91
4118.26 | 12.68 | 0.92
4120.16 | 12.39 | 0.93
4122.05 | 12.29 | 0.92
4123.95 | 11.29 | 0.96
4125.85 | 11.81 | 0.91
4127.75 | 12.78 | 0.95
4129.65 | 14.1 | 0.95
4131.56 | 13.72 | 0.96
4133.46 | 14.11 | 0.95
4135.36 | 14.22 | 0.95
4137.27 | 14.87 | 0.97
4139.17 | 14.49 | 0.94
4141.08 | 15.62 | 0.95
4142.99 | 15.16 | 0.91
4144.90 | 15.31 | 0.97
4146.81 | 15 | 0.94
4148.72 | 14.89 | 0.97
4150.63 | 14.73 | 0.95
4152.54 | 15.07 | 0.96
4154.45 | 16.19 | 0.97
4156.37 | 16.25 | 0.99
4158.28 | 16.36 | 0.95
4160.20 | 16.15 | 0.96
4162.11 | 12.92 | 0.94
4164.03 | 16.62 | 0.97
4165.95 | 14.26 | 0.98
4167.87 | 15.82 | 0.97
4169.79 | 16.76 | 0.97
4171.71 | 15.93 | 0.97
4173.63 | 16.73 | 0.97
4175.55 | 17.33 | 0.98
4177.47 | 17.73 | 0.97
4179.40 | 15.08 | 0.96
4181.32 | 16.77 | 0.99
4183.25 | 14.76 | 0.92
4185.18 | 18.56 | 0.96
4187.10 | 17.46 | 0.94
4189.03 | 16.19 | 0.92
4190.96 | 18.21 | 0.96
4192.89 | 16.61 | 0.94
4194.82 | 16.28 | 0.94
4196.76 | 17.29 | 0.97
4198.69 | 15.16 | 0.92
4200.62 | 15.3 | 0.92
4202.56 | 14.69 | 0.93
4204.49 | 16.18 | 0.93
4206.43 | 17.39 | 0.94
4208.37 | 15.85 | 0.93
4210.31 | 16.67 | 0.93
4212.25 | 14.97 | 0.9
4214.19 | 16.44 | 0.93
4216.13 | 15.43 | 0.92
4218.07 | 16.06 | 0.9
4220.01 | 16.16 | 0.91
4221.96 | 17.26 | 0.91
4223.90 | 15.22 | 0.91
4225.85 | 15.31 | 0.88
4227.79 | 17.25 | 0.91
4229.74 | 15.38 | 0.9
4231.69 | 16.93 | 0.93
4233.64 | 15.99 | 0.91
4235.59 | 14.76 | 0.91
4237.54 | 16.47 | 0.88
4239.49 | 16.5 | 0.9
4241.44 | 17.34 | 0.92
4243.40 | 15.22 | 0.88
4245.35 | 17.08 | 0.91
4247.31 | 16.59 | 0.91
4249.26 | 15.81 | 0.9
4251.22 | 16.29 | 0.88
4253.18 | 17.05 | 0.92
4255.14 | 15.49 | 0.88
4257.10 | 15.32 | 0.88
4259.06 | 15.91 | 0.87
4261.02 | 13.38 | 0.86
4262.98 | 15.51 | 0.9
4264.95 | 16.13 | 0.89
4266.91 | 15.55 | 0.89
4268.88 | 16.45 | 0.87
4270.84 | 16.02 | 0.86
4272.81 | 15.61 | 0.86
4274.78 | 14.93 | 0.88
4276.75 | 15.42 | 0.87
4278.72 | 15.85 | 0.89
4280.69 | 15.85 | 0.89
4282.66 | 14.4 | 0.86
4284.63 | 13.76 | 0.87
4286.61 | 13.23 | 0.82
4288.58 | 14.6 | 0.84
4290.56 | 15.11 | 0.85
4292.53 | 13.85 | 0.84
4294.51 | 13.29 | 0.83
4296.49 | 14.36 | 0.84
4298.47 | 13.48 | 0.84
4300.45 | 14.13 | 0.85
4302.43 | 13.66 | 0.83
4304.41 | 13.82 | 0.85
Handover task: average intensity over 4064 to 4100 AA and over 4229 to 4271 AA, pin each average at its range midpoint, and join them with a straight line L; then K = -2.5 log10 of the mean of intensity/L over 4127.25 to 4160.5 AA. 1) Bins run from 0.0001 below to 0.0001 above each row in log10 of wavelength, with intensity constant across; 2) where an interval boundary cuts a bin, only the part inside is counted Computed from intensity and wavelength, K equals -0.13 mag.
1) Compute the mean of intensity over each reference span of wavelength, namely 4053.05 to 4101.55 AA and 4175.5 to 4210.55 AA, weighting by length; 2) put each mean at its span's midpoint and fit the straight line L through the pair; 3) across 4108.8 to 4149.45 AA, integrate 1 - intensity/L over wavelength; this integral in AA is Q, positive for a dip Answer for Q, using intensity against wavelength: 3.4 AA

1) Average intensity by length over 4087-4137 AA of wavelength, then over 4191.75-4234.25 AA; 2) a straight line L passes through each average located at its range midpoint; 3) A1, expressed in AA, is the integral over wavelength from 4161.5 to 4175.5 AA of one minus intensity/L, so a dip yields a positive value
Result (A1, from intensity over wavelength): -2.1 AA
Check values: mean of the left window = 10.7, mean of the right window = 16.1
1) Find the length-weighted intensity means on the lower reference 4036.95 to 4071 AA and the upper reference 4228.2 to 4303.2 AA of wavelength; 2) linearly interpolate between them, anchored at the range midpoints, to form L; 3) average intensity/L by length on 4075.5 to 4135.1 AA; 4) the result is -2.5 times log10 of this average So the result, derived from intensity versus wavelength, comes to 0.40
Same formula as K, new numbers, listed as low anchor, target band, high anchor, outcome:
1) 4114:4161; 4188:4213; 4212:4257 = -0.06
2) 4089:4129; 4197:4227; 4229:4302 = -0.18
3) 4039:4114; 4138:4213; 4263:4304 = -0.16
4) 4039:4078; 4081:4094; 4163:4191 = 0.38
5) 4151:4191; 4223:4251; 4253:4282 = -0.03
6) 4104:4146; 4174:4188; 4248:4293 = -0.23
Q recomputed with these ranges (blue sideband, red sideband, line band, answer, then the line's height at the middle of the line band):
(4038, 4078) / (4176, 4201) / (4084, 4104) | 8.25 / 15.8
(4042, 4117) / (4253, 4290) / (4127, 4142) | -1.06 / 13.3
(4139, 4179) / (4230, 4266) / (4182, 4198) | -1.11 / 15.8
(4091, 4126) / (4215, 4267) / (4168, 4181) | -3.69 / 12.9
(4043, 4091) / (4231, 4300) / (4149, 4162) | -0.66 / 14.8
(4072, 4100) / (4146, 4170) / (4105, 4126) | 3.30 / 12.8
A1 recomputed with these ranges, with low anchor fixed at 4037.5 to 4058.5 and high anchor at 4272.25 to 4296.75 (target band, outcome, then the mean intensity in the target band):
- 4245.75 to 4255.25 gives -0.93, 16.4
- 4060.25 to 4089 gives 5.33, 13.4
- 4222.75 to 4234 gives -0.70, 16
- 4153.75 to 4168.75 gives 0.10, 15.6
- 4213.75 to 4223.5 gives -0.66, 16.2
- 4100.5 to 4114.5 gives 6.14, 9.05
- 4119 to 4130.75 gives 2.58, 12.5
